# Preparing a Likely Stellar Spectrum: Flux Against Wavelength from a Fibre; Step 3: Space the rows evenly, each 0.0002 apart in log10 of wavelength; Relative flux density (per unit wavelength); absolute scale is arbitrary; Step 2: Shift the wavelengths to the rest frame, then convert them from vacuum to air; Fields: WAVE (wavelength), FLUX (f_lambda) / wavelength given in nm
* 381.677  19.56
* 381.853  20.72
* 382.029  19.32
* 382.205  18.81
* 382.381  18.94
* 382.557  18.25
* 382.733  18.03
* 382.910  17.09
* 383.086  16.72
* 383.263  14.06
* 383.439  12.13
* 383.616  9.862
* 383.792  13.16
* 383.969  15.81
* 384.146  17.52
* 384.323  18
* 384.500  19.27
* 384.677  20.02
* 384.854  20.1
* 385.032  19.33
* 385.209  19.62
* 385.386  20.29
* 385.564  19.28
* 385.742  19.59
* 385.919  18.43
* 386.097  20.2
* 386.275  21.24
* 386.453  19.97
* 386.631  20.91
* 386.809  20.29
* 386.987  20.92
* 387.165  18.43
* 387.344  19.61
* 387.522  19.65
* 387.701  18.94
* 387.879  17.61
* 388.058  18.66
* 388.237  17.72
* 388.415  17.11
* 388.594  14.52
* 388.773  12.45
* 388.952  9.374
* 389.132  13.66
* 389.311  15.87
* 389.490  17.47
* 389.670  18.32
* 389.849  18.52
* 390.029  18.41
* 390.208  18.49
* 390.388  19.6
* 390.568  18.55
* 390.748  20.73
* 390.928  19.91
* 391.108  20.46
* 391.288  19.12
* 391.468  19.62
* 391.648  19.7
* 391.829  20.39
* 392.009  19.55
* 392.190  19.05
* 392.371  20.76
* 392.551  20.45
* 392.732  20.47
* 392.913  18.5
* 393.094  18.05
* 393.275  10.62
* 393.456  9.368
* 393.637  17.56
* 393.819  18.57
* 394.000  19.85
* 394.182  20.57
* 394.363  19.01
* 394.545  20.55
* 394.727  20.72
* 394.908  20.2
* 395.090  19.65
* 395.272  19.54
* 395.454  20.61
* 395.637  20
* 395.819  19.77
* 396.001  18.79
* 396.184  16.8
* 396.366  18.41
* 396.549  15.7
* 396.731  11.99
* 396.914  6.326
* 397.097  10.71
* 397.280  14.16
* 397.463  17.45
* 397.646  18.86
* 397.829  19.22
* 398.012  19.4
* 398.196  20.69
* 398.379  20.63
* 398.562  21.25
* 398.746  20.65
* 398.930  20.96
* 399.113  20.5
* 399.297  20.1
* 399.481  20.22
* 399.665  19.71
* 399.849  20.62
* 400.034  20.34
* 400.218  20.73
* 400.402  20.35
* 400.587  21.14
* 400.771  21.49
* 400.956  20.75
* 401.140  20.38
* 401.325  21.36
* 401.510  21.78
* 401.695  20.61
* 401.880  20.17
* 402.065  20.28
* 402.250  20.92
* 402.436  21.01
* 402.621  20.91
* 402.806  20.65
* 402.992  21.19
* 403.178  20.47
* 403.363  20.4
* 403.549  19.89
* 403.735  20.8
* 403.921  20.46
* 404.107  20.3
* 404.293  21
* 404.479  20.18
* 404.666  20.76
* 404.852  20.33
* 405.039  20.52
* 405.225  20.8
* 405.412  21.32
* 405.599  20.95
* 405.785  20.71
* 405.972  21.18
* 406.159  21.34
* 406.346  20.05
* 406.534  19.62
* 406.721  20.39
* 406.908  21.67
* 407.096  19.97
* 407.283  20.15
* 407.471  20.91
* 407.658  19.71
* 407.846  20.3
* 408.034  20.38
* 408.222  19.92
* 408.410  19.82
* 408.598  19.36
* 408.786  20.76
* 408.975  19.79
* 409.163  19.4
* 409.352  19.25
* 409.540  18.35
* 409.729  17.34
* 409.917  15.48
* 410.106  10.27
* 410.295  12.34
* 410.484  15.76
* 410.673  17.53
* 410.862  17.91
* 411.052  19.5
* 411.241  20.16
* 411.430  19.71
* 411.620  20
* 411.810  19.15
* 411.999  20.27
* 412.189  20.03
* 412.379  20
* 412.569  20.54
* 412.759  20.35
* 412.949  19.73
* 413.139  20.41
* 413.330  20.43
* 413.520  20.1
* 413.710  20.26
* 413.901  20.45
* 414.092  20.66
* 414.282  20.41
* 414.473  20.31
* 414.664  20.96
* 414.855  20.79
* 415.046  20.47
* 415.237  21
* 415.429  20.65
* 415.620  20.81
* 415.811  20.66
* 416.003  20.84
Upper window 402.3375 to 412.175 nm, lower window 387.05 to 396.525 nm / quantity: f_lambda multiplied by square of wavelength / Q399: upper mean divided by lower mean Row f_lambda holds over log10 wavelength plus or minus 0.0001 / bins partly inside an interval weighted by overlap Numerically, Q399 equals 1.2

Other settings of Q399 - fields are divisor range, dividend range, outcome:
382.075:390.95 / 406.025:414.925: 1.23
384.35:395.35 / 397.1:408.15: 1.17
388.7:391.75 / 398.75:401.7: 1.23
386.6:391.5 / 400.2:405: 1.23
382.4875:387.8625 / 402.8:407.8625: 1.25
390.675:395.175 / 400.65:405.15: 1.15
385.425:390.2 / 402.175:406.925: 1.25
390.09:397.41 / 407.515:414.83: 1.16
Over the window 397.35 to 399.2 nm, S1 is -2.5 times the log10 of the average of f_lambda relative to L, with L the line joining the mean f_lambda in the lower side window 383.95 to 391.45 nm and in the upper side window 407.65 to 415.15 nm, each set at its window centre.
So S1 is -0.06 mag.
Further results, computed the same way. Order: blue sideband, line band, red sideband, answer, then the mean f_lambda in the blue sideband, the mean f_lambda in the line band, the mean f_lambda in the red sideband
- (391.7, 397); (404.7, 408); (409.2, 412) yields -0.169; 18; 20.6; 17.5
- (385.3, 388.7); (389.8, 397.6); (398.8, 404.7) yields 0.098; 19.1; 18.1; 20.6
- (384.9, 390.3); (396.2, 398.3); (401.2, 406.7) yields 0.238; 18.2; 15.8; 20.7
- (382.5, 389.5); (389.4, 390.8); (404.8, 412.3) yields -0.051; 17.5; 18.7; 19.3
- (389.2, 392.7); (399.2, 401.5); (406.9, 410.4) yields -0.096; 19.2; 20.6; 18.6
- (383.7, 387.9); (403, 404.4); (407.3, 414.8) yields -0.074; 19.1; 20.5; 19.2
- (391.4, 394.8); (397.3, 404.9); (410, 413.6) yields -0.101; 18.6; 20.4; 18.6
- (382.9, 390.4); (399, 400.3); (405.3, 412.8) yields -0.097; 17.6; 20.3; 19.3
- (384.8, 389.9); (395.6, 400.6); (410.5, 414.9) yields 0.033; 18.2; 18.4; 19.9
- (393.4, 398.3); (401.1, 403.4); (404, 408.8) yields -0.078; 17.6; 20.8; 20.5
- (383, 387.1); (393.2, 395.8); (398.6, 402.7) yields 0.072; 18.1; 18.4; 20.7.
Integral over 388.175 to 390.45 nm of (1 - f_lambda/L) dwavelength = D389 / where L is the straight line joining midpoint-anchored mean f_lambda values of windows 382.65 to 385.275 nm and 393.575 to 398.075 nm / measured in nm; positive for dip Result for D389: 0.13 nm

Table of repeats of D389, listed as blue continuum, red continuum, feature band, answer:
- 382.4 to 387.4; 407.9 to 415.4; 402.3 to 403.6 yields -0.124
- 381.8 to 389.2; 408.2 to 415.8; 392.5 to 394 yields 0.116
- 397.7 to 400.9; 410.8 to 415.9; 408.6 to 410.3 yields 0.245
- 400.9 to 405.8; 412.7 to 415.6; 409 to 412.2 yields 0.432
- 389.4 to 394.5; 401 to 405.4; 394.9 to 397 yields 0.230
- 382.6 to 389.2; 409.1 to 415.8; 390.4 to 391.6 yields -0.123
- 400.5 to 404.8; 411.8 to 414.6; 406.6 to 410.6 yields 0.359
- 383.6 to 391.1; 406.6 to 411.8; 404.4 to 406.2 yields -0.208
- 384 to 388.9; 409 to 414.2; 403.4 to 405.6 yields -0.216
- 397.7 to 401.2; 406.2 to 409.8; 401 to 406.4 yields -0.145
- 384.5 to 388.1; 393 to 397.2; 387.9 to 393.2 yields 0.079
